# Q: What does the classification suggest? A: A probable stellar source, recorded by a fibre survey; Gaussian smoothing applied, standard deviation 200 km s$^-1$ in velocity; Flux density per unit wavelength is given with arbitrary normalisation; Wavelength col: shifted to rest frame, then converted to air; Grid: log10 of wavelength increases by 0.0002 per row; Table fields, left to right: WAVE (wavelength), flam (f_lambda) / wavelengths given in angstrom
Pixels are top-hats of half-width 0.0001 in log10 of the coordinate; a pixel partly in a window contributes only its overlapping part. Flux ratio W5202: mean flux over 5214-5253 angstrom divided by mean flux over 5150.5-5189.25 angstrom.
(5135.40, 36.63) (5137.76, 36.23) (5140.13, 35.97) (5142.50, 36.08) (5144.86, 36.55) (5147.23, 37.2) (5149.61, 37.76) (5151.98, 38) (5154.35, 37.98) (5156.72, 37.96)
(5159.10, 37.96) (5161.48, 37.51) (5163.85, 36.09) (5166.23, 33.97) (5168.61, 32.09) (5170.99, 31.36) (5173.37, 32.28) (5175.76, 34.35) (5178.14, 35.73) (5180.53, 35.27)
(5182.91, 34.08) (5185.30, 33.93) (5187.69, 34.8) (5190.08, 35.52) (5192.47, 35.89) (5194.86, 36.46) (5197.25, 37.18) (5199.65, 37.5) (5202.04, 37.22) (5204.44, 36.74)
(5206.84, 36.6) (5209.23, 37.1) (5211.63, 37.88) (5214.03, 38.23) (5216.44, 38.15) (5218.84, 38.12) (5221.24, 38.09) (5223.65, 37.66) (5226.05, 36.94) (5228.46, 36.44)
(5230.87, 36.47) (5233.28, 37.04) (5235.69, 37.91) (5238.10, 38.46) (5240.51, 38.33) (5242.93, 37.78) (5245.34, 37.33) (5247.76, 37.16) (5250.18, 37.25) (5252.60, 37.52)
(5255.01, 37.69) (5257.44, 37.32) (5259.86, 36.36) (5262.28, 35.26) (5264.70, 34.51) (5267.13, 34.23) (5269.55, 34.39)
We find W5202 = 1.07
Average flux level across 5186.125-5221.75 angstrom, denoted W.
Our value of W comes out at 37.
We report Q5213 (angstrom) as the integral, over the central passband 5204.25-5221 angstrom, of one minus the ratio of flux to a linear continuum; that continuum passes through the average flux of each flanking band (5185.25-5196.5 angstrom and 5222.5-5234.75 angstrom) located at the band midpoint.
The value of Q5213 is -0.6 angstrom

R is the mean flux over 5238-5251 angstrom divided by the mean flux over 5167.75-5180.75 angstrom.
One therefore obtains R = 1.13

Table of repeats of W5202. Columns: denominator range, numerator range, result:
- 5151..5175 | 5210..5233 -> 1.06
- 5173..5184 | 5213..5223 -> 1.10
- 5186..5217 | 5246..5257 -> 1.02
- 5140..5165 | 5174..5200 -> 0.95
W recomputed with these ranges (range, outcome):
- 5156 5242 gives 36.3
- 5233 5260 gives 37.6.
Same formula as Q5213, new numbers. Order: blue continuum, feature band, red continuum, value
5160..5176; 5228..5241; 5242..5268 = -0.5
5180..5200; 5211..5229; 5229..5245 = -0.4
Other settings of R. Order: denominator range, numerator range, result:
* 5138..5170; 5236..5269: 1.01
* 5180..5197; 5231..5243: 1.07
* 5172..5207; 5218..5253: 1.06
